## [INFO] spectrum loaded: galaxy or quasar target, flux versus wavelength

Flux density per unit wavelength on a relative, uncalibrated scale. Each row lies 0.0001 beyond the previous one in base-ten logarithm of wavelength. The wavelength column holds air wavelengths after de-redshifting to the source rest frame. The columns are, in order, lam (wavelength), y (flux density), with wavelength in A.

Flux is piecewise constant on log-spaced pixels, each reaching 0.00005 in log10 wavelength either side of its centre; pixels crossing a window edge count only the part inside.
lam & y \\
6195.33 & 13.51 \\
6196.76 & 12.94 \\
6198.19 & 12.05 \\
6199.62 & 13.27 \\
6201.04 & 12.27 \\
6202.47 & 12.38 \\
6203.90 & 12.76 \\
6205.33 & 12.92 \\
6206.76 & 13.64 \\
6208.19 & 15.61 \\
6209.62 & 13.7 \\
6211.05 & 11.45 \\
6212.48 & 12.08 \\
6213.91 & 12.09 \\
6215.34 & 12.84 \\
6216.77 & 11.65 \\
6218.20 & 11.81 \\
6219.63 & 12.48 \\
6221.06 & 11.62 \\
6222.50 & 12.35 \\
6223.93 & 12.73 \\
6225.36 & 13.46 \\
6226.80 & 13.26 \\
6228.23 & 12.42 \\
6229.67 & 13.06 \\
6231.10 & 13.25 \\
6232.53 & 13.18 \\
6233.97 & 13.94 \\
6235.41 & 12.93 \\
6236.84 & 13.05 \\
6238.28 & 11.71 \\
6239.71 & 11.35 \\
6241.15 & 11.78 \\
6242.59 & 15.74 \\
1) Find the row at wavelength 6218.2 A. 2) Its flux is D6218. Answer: 11.81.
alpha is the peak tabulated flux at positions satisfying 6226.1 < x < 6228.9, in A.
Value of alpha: 13.26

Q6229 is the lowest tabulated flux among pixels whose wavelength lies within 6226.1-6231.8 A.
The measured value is 12.42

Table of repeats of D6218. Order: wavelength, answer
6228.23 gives 12.42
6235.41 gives 12.93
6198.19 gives 12.05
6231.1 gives 13.25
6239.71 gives 11.35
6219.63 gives 12.48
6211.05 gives 11.45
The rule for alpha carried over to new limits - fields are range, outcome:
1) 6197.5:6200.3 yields 13.27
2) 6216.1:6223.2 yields 12.48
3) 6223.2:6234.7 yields 13.94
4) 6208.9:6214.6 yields 13.7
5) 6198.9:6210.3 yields 15.61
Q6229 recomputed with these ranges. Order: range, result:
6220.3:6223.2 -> 11.62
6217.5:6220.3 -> 11.81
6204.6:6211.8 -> 11.45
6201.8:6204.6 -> 12.38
